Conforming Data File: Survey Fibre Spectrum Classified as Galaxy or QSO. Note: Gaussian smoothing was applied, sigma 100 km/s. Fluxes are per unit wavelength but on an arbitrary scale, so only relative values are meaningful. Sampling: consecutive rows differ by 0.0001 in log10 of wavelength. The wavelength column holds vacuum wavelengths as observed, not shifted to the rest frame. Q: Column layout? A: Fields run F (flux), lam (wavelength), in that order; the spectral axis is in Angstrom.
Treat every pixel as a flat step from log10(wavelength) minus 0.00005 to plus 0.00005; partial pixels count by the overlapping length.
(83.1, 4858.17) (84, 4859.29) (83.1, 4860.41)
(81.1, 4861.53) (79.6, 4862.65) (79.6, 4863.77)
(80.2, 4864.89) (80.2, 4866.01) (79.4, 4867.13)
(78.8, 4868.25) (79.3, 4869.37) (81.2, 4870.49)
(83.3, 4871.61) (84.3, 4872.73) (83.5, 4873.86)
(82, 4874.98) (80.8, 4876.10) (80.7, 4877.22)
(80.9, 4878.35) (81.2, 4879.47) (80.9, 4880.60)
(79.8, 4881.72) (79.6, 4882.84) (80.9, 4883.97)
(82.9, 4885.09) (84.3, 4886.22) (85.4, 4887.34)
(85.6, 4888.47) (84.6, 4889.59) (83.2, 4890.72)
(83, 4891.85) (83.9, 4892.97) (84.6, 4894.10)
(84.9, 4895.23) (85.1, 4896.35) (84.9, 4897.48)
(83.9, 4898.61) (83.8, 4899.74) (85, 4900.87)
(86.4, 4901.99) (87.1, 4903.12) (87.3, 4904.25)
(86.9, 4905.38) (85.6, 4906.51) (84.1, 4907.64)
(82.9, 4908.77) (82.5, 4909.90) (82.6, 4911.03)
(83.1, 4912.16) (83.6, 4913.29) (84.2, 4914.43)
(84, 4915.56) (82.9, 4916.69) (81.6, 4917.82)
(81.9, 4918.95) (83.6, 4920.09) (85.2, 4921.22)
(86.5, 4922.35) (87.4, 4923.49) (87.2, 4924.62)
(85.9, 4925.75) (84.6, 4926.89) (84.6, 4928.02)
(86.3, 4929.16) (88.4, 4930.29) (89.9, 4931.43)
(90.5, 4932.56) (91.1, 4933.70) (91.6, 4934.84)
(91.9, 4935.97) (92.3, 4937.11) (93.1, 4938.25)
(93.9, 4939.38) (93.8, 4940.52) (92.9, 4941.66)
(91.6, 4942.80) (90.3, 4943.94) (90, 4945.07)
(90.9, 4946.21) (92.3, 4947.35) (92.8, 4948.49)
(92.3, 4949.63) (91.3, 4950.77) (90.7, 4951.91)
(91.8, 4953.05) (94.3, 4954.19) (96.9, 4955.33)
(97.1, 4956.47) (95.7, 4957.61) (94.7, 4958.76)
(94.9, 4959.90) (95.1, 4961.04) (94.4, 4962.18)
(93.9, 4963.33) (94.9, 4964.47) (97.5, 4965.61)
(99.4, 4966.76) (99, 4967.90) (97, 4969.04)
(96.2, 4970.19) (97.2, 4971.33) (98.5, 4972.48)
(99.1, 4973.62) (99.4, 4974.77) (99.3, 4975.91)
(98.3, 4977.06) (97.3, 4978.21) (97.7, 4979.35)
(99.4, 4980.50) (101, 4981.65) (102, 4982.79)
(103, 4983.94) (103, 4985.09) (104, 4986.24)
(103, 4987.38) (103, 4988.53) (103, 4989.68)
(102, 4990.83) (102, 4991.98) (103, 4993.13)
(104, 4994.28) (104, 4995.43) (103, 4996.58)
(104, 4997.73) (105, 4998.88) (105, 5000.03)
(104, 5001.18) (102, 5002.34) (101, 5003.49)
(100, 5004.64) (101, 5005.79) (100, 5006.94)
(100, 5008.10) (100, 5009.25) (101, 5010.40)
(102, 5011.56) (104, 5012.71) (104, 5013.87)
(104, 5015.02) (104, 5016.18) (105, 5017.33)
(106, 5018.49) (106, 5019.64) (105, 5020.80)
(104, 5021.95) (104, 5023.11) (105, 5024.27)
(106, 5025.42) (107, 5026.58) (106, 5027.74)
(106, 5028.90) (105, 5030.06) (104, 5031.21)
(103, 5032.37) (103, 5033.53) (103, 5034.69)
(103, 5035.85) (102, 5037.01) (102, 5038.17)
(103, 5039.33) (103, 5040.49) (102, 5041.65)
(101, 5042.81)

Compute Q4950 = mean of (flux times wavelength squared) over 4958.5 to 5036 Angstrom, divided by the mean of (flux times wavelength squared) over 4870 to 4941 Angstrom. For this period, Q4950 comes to 1.24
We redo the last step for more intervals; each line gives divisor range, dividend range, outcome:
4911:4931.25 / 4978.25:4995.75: 1.24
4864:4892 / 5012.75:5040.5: 1.35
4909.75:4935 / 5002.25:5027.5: 1.25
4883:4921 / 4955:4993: 1.21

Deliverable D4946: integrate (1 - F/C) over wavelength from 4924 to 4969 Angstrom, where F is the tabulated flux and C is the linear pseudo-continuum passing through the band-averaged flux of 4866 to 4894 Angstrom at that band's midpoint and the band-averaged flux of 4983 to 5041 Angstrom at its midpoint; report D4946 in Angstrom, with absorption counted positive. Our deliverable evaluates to 0.2 Angstrom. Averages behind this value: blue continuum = 82.1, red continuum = 103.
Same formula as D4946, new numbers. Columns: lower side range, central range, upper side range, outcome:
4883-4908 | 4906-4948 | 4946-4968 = 1.0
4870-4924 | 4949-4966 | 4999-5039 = -0.2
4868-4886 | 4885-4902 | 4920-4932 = -0.3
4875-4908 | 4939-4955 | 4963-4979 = 0.2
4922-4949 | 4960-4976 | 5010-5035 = -0.3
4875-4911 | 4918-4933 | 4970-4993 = 0.6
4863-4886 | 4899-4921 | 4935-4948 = 0.7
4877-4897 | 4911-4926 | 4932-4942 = 0.8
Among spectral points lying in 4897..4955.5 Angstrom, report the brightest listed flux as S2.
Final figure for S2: 96.9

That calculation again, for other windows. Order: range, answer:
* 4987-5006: 105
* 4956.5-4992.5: 104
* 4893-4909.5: 87.3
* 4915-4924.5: 87.4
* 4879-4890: 85.6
